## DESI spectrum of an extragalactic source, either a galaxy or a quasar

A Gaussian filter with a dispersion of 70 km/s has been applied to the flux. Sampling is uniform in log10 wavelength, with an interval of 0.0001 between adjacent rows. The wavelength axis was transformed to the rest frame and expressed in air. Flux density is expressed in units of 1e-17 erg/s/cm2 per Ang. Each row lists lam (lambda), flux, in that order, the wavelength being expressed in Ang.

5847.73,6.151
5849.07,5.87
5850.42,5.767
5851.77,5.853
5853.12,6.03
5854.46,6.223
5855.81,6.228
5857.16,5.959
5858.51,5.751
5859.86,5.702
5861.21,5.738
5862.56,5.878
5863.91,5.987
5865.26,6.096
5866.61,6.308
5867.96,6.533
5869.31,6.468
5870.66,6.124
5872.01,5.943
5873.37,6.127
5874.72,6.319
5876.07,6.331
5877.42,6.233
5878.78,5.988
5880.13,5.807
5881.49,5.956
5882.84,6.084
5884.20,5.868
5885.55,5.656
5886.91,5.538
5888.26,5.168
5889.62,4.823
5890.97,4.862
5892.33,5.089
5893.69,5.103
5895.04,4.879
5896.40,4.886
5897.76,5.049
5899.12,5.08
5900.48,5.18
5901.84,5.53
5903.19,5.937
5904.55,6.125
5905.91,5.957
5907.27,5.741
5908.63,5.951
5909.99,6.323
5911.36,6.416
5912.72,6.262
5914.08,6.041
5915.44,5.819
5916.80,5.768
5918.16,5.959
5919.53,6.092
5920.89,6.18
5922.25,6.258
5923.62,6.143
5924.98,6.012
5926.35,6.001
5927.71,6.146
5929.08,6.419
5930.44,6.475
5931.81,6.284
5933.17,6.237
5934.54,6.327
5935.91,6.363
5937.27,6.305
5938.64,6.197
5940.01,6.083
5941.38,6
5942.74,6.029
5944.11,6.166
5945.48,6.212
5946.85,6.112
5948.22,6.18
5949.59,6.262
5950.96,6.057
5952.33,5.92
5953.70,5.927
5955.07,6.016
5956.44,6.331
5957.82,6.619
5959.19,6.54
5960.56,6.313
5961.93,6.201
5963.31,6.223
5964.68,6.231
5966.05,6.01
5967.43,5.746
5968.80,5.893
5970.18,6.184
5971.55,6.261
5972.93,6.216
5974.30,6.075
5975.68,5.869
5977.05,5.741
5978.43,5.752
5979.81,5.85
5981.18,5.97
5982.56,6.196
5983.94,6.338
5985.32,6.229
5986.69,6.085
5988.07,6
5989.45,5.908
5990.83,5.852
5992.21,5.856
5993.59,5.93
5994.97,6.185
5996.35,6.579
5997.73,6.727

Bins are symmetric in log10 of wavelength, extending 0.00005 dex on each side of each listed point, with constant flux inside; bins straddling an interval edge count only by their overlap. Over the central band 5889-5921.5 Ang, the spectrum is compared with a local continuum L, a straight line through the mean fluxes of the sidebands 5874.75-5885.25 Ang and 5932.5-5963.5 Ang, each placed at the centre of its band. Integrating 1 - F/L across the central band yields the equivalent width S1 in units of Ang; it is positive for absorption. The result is 2.5 Ang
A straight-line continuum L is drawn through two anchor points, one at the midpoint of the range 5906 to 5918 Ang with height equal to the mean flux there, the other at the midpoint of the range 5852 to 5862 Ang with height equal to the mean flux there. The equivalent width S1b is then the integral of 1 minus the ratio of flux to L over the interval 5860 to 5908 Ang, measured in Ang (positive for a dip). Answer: 2.1 Ang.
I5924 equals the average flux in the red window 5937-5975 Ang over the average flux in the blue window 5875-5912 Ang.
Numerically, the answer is 1.09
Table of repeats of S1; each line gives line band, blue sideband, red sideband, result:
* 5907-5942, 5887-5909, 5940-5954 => -2.50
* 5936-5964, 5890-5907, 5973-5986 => -2.10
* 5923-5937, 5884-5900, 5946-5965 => -1.12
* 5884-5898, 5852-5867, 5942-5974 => 2.05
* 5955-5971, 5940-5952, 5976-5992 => -0.37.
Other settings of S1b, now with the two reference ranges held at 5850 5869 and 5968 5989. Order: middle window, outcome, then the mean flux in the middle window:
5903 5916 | -0.1 Ang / 6.06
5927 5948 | -0.7 Ang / 6.22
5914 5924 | 0.0 Ang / 6.03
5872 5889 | 0.3 Ang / 5.92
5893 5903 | 1.5 Ang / 5.14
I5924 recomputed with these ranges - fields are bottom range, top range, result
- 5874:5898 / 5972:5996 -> 1.08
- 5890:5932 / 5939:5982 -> 1.05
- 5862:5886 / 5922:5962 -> 1.02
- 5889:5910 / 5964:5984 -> 1.12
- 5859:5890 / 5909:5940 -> 1.04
